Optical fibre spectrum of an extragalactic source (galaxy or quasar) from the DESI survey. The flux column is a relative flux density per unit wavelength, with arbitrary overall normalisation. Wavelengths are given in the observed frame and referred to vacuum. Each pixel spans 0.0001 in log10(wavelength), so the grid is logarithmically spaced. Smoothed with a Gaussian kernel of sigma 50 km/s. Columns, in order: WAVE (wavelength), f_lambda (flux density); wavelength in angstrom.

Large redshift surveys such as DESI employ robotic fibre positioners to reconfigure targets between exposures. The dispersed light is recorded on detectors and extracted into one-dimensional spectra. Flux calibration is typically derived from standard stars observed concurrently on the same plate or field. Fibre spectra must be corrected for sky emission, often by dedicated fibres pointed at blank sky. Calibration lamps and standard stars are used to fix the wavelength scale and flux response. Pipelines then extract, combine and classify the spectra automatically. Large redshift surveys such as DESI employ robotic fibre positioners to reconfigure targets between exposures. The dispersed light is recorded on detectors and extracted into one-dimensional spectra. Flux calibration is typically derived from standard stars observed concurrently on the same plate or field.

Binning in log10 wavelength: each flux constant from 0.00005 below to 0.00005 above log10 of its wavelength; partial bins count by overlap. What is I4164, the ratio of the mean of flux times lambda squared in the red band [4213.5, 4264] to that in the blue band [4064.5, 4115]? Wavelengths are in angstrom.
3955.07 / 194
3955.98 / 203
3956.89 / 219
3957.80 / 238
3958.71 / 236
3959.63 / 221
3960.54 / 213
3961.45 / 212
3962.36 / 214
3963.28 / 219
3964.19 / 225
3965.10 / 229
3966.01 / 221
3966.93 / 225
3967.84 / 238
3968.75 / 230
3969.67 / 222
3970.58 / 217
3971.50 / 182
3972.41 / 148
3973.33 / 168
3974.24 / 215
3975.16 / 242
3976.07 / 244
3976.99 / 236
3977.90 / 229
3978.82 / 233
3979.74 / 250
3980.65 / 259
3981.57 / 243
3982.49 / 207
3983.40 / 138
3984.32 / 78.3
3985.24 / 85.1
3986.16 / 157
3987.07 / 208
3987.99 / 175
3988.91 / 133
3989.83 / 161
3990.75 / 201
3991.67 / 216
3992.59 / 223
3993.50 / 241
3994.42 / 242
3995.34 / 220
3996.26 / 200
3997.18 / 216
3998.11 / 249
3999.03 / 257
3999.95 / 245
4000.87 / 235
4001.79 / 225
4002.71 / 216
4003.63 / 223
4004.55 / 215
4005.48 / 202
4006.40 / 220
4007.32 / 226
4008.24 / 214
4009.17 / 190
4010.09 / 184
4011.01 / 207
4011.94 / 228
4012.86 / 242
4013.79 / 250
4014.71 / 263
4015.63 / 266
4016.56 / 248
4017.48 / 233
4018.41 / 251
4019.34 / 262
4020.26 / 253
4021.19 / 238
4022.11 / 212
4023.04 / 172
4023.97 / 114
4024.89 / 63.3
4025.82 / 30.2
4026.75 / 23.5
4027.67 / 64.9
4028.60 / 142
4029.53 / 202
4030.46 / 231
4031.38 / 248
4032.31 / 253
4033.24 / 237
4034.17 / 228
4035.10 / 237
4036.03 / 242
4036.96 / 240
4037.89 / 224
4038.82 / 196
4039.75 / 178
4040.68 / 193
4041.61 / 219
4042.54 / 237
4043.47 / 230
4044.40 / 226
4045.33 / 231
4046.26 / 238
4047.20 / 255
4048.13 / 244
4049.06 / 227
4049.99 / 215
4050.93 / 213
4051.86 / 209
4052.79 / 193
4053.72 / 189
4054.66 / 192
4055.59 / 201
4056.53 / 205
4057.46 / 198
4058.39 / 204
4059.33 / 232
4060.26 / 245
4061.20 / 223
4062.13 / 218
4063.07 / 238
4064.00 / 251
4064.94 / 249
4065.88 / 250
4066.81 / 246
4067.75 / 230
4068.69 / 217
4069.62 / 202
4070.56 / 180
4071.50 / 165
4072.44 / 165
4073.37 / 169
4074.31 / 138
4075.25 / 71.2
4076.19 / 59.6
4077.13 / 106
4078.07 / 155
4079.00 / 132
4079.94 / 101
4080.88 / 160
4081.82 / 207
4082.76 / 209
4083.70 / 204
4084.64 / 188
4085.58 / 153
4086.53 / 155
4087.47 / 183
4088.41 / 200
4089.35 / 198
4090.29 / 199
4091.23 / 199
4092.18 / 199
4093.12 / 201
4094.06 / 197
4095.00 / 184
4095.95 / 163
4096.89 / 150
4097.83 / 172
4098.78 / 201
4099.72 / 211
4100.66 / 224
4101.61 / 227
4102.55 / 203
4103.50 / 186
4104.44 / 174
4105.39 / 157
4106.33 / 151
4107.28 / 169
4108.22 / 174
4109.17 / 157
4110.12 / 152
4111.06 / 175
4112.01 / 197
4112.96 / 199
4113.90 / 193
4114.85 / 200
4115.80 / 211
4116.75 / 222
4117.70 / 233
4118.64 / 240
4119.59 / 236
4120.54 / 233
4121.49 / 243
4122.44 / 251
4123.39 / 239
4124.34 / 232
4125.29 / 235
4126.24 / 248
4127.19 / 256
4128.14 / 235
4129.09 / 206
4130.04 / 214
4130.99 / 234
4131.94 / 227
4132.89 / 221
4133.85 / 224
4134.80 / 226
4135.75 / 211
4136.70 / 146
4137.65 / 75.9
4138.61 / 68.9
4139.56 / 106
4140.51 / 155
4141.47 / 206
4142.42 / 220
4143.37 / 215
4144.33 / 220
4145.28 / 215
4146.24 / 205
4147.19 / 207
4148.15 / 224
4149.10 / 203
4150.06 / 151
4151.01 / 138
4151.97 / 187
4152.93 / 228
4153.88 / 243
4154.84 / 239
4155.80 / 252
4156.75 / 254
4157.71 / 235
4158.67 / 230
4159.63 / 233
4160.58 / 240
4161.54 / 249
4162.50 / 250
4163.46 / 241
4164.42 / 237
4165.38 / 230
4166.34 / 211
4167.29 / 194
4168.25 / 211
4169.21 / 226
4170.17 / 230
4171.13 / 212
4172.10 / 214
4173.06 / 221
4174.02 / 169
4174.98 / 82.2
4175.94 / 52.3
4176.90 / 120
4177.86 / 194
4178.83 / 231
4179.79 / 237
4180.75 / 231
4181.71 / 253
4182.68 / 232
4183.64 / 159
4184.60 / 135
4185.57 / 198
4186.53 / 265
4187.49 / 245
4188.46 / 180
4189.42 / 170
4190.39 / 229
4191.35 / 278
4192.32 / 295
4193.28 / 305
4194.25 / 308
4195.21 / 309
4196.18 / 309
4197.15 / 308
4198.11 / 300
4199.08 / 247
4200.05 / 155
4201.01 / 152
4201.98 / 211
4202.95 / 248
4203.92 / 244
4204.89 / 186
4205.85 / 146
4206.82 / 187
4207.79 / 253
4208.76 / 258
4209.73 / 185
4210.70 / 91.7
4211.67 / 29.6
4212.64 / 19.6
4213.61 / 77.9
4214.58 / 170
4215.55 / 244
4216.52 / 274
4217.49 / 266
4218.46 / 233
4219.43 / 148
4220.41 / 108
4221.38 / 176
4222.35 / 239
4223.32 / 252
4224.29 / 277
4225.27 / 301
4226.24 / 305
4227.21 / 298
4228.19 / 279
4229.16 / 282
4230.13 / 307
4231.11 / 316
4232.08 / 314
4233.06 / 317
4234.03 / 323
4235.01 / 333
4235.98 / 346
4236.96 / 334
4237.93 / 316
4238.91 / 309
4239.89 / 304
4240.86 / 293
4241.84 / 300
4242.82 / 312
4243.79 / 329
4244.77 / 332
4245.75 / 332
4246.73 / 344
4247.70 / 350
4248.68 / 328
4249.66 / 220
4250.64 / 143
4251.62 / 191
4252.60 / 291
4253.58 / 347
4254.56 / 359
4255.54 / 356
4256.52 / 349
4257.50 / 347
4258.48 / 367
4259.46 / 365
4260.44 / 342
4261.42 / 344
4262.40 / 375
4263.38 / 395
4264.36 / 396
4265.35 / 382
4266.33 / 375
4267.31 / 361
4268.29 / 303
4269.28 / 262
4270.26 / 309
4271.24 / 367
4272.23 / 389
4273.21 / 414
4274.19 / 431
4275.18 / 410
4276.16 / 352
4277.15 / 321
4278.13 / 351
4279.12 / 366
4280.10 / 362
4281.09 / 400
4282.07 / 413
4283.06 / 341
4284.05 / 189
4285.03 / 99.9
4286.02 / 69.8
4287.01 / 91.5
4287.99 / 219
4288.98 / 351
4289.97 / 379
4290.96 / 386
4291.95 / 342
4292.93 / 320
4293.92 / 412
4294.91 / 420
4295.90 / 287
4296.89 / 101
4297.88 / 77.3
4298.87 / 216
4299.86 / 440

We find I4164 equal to 1.76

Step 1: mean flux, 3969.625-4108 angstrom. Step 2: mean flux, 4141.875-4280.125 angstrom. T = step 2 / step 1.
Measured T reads 1.30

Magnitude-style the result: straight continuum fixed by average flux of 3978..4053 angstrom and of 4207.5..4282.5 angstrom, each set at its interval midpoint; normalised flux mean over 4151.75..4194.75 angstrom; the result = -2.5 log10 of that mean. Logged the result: 0.228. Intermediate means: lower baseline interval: 208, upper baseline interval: 299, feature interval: 219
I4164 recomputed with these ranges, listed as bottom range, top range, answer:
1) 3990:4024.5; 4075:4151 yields 0.90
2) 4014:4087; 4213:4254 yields 1.52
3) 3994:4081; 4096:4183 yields 1.05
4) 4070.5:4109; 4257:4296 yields 2.14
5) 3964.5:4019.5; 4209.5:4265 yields 1.47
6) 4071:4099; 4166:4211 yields 1.36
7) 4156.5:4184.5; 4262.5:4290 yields 1.64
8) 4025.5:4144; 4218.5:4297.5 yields 1.72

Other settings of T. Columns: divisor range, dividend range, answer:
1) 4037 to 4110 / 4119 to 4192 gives 1.08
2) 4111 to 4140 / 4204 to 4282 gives 1.41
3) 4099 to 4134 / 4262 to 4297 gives 1.56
